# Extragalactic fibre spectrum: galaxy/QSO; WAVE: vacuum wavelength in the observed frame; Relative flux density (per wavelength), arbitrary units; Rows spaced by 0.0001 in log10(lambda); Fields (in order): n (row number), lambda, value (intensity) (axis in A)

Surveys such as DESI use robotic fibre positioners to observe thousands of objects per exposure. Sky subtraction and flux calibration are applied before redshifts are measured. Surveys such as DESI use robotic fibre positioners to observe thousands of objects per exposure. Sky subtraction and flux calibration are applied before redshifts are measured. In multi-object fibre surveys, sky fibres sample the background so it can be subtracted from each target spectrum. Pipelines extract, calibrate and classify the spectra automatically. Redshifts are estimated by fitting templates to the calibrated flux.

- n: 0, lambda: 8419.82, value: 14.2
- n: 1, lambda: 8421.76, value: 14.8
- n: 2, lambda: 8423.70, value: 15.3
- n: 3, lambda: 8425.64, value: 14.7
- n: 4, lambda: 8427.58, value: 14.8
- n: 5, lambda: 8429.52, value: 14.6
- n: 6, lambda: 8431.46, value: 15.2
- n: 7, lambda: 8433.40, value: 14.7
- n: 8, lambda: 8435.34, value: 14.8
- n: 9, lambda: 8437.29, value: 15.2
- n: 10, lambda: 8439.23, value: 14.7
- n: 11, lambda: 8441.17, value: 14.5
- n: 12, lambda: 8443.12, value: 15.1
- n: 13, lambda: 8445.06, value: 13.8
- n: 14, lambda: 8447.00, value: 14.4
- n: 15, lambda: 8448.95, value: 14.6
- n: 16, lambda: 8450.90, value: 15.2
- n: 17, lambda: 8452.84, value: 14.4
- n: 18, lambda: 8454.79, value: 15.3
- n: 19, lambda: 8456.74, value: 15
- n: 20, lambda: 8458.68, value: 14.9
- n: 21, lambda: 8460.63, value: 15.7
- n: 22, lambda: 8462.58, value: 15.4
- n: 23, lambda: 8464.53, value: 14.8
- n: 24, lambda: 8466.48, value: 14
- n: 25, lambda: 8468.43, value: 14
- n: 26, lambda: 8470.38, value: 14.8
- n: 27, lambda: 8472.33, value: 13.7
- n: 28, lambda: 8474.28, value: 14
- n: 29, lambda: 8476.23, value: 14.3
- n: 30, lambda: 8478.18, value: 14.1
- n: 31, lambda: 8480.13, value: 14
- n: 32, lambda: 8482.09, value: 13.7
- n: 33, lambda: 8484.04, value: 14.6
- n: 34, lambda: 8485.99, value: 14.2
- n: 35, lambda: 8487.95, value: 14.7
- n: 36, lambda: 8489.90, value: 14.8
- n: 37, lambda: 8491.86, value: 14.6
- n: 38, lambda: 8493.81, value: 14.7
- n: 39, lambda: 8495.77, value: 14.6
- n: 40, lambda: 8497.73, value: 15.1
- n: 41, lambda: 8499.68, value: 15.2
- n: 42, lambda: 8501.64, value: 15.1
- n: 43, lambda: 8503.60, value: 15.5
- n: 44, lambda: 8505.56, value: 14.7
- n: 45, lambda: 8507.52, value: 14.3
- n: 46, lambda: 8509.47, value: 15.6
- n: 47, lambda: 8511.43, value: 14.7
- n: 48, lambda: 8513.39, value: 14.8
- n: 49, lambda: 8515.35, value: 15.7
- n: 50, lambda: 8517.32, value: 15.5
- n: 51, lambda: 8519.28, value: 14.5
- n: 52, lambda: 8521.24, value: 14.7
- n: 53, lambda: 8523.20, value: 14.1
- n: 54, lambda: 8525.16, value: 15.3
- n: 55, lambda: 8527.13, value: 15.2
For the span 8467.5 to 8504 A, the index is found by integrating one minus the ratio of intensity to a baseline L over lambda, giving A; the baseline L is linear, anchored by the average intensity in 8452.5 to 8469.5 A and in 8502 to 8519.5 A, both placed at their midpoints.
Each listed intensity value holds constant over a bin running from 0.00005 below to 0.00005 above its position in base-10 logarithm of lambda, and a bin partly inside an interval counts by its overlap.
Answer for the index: 1.1 A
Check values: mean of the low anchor 14.8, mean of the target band 14.5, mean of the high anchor 15.1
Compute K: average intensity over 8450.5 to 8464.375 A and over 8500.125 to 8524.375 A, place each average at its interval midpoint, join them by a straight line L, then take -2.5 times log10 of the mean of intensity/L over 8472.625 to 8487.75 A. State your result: 0.07 mag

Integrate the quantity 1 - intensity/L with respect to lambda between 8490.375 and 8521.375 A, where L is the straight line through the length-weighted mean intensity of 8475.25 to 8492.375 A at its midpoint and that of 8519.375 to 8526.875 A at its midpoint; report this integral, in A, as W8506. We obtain -0.9 A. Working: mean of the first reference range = 14.3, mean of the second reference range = 14.7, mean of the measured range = 15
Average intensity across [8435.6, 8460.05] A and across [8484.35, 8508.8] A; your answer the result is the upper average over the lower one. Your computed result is 1.00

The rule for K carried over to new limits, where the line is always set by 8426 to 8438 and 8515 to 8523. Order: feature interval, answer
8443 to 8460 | 0.01 mag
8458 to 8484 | 0.04 mag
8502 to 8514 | 0.00 mag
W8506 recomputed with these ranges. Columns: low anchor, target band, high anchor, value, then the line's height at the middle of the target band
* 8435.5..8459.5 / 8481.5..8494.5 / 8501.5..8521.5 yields 0.4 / 14.9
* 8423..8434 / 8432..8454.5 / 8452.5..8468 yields 0.3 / 14.9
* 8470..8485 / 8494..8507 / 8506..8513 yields -0.3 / 14.7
